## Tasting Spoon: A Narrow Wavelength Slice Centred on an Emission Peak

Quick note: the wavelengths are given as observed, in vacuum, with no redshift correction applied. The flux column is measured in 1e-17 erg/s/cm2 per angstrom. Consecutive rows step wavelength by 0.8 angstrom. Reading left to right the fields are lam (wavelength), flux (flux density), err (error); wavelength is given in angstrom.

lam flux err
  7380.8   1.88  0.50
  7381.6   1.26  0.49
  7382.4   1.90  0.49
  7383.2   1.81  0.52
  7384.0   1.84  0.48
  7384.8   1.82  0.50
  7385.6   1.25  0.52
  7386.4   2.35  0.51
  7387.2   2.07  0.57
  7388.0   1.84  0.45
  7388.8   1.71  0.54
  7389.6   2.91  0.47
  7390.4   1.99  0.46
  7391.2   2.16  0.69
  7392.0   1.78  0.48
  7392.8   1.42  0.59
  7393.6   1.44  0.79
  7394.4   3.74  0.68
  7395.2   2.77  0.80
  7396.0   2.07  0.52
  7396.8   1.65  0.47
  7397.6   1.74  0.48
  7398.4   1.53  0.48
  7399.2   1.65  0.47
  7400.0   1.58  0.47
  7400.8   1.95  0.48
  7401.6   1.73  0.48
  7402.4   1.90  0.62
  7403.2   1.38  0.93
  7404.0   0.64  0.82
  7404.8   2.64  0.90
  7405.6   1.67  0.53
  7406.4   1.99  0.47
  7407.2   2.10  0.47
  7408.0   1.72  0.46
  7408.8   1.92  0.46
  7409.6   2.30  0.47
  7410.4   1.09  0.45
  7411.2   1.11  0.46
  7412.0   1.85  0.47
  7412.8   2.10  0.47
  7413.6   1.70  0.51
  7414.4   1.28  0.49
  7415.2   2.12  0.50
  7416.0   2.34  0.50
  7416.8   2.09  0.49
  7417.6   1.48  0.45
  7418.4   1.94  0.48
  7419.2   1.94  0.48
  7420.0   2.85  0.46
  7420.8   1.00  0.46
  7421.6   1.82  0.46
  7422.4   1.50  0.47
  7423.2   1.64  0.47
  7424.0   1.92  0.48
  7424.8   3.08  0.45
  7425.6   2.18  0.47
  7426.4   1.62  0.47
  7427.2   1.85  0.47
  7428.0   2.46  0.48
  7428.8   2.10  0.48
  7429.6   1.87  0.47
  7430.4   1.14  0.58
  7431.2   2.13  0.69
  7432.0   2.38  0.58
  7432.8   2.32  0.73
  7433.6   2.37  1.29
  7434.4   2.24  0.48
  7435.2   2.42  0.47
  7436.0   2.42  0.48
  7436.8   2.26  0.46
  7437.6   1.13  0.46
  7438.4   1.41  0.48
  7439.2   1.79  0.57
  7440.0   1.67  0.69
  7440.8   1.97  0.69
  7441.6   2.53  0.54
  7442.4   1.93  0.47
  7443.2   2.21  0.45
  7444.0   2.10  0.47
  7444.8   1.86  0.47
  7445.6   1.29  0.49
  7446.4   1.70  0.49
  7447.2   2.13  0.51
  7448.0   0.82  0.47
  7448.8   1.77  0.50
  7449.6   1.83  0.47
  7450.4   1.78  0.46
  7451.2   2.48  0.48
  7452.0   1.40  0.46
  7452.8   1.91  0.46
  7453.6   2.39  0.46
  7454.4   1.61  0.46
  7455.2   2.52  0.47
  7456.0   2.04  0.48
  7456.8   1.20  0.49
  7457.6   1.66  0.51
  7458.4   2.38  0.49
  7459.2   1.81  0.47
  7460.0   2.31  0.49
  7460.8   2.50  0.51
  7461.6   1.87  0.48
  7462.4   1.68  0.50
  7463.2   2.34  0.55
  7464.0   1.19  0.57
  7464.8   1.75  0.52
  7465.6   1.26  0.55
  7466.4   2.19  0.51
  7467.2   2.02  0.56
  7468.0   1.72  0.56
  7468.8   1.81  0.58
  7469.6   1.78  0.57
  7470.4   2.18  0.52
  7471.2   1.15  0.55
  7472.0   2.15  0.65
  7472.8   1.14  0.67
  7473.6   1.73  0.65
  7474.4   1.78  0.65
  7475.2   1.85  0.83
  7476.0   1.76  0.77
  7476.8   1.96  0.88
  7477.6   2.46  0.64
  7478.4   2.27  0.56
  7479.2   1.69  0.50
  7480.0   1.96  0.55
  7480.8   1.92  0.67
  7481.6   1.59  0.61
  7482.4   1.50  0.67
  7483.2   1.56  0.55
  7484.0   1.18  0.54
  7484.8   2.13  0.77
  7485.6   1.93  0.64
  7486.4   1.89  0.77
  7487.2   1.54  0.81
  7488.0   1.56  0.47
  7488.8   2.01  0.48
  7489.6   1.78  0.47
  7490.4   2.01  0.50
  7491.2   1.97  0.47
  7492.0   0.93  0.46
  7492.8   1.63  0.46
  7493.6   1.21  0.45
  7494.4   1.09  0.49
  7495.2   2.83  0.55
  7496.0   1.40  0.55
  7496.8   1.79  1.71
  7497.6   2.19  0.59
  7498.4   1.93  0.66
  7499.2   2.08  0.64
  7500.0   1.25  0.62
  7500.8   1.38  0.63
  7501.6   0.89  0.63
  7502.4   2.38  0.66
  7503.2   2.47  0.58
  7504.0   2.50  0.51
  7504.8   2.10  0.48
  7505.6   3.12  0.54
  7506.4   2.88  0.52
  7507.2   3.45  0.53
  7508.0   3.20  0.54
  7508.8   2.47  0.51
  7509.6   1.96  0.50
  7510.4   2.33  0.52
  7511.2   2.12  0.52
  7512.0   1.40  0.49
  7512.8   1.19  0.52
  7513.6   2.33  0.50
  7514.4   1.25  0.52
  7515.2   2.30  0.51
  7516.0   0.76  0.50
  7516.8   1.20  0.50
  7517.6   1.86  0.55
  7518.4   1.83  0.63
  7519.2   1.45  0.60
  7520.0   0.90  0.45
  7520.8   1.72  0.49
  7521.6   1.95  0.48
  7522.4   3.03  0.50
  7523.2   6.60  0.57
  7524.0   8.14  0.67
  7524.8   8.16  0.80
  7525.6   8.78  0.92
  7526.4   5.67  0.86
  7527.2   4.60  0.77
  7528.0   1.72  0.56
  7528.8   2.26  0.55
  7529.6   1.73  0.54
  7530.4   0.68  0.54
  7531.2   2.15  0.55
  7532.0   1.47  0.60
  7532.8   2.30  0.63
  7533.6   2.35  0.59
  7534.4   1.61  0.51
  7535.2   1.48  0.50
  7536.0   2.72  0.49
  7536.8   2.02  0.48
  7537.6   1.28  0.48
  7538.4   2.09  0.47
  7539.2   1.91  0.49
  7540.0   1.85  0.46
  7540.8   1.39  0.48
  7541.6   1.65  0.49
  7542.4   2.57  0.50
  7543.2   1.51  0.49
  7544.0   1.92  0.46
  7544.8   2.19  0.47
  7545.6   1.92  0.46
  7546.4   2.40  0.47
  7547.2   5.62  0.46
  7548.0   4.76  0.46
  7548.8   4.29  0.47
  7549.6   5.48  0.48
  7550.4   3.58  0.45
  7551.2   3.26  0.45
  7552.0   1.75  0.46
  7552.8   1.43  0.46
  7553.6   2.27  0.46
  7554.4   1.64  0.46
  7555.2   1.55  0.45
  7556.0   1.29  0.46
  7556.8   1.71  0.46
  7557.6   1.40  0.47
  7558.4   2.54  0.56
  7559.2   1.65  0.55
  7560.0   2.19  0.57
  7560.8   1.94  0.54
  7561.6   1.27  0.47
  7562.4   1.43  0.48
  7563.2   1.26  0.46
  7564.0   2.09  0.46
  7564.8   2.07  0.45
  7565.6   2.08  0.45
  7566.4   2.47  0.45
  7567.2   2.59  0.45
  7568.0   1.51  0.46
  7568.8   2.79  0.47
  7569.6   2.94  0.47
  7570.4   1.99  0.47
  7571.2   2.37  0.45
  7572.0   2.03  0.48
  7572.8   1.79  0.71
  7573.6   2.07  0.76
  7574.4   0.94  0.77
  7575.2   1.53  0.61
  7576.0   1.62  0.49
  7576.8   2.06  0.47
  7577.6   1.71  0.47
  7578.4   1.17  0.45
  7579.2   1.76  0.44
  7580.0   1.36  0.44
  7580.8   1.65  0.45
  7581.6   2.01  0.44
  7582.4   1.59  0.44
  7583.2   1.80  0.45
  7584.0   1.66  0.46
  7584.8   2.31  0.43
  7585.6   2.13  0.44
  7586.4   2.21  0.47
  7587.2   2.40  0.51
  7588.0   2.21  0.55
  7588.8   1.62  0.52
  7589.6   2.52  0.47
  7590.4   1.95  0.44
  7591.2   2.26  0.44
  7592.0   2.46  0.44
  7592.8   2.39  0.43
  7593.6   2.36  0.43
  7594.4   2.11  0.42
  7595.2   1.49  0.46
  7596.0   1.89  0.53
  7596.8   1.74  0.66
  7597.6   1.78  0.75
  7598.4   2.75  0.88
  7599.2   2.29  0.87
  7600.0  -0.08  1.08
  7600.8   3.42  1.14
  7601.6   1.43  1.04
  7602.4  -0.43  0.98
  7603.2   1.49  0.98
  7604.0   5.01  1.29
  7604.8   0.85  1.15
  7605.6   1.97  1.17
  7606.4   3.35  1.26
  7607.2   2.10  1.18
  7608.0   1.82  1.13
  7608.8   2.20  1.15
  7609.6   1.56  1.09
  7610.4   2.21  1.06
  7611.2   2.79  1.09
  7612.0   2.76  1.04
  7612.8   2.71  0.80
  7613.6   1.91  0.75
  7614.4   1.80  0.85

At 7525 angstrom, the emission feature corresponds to H-alpha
